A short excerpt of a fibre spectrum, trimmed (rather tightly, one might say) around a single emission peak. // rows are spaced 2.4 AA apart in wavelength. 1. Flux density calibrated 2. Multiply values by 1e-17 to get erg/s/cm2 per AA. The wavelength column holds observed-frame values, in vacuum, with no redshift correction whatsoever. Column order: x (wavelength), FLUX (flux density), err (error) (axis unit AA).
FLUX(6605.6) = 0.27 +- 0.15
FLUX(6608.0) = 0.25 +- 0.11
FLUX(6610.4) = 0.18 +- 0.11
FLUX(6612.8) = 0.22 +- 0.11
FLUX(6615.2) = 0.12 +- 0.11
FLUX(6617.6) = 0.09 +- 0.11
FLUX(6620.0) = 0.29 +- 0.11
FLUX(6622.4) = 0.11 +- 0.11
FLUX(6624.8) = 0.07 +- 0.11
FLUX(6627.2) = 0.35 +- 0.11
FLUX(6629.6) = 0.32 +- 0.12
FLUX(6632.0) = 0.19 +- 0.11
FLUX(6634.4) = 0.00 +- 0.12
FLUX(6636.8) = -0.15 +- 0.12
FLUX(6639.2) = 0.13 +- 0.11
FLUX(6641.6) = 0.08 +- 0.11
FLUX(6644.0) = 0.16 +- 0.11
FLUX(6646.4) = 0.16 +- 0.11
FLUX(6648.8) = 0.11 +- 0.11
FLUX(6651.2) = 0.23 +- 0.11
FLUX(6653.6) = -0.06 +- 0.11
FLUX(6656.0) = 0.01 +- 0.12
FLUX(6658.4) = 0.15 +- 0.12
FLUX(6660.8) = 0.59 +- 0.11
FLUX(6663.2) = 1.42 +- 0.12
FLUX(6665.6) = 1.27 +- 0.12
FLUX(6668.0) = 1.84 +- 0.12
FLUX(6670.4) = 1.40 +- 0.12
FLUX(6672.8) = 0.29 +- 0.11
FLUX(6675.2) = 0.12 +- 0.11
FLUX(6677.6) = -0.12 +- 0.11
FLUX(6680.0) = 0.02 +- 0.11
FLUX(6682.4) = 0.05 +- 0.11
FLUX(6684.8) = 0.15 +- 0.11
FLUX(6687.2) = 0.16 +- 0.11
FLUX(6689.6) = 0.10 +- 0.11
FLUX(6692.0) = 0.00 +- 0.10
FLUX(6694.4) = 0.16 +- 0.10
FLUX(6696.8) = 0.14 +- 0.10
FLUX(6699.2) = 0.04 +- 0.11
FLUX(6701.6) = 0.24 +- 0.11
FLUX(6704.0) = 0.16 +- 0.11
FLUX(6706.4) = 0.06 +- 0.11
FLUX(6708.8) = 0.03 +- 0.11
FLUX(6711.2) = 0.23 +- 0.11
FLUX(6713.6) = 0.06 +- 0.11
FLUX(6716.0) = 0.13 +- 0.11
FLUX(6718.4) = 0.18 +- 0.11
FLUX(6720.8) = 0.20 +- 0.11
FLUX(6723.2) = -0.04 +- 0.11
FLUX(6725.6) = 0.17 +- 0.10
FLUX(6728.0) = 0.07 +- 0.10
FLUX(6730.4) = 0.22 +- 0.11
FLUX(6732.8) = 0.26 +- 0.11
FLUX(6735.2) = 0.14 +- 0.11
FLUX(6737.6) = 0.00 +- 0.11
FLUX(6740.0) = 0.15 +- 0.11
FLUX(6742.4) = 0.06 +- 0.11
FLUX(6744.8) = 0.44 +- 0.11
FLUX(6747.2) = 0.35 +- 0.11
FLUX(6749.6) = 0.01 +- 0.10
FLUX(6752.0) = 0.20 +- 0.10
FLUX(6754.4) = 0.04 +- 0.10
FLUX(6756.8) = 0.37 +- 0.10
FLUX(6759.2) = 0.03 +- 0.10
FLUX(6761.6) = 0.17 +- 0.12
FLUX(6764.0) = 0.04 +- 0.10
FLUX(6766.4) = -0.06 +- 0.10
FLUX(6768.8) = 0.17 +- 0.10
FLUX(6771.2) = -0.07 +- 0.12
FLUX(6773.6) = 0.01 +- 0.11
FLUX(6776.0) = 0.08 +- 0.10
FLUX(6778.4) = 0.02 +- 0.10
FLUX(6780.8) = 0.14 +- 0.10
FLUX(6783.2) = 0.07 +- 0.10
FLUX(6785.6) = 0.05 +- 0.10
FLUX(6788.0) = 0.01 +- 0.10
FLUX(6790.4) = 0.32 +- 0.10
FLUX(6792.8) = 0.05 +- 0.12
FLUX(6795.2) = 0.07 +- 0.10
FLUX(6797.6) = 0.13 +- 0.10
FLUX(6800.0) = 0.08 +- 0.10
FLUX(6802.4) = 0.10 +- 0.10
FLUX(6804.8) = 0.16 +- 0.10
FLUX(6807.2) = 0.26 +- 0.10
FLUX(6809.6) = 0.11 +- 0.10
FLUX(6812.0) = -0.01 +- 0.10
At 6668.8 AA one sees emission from [O II] 3727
